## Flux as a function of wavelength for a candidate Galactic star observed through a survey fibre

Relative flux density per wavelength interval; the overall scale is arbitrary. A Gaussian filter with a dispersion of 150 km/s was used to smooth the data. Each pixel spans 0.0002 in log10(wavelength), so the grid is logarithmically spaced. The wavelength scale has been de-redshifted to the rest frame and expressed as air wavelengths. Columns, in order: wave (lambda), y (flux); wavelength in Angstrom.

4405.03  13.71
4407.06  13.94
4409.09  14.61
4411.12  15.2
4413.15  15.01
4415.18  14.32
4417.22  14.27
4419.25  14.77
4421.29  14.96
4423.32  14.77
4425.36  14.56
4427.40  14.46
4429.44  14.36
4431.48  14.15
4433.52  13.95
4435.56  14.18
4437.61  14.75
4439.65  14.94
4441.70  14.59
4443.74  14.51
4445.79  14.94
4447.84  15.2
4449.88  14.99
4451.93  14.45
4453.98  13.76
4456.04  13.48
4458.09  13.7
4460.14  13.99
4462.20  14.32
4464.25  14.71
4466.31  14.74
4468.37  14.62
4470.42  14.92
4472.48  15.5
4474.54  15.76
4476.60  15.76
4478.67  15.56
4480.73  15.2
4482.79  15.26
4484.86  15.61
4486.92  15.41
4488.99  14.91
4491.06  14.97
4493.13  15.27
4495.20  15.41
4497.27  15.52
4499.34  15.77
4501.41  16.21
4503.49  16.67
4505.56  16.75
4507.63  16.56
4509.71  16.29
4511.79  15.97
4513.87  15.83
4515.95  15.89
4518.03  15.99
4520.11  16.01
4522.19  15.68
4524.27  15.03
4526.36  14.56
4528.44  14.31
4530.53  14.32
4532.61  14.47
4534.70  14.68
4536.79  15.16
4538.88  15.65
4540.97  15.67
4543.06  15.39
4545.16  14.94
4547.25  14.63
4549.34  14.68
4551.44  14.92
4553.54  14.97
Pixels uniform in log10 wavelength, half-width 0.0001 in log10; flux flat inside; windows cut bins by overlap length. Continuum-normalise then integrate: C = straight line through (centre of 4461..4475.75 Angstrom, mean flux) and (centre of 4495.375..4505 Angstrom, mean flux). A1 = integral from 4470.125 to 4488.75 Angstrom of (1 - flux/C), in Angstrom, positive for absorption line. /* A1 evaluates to -0.2 Angstrom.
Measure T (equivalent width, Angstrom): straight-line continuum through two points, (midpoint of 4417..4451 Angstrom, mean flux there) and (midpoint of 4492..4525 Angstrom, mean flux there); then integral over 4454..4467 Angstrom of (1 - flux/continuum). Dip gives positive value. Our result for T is 0.8 Angstrom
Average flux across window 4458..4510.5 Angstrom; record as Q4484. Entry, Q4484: 15.4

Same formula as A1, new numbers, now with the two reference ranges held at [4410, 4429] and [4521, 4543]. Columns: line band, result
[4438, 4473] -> 0.58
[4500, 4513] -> -1.28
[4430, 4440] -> 0.26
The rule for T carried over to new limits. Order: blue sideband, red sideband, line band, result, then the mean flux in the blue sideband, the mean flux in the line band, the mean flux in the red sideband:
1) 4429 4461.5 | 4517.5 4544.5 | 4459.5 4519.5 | -3.0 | 14.4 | 15.5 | 15.1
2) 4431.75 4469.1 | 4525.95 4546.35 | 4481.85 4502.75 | -1.1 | 14.4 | 15.4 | 14.9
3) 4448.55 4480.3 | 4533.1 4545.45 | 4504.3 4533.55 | -0.9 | 14.7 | 15.6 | 15.2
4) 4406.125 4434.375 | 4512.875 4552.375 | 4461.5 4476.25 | -0.2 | 14.5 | 15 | 15.1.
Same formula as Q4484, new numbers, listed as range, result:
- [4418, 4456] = 14.5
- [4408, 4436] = 14.5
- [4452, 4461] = 13.8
